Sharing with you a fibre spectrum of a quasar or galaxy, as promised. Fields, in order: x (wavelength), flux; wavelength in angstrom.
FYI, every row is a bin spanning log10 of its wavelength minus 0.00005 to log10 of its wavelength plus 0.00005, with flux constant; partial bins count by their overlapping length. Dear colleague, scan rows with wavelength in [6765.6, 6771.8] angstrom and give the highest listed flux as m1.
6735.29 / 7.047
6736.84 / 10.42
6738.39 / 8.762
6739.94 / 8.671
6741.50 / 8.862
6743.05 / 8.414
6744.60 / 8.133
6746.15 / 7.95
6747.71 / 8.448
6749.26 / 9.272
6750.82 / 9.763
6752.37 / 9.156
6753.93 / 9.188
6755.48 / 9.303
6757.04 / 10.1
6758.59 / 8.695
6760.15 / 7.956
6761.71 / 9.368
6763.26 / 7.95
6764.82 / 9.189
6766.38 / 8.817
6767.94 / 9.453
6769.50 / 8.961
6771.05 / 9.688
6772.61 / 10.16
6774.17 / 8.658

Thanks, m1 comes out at 9.688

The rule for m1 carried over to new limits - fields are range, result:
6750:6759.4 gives 10.1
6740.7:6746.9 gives 8.862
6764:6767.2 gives 9.189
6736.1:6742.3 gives 10.42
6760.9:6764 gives 9.368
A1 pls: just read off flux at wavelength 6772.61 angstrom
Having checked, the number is 10.16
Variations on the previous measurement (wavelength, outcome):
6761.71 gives 9.368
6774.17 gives 8.658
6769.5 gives 8.961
